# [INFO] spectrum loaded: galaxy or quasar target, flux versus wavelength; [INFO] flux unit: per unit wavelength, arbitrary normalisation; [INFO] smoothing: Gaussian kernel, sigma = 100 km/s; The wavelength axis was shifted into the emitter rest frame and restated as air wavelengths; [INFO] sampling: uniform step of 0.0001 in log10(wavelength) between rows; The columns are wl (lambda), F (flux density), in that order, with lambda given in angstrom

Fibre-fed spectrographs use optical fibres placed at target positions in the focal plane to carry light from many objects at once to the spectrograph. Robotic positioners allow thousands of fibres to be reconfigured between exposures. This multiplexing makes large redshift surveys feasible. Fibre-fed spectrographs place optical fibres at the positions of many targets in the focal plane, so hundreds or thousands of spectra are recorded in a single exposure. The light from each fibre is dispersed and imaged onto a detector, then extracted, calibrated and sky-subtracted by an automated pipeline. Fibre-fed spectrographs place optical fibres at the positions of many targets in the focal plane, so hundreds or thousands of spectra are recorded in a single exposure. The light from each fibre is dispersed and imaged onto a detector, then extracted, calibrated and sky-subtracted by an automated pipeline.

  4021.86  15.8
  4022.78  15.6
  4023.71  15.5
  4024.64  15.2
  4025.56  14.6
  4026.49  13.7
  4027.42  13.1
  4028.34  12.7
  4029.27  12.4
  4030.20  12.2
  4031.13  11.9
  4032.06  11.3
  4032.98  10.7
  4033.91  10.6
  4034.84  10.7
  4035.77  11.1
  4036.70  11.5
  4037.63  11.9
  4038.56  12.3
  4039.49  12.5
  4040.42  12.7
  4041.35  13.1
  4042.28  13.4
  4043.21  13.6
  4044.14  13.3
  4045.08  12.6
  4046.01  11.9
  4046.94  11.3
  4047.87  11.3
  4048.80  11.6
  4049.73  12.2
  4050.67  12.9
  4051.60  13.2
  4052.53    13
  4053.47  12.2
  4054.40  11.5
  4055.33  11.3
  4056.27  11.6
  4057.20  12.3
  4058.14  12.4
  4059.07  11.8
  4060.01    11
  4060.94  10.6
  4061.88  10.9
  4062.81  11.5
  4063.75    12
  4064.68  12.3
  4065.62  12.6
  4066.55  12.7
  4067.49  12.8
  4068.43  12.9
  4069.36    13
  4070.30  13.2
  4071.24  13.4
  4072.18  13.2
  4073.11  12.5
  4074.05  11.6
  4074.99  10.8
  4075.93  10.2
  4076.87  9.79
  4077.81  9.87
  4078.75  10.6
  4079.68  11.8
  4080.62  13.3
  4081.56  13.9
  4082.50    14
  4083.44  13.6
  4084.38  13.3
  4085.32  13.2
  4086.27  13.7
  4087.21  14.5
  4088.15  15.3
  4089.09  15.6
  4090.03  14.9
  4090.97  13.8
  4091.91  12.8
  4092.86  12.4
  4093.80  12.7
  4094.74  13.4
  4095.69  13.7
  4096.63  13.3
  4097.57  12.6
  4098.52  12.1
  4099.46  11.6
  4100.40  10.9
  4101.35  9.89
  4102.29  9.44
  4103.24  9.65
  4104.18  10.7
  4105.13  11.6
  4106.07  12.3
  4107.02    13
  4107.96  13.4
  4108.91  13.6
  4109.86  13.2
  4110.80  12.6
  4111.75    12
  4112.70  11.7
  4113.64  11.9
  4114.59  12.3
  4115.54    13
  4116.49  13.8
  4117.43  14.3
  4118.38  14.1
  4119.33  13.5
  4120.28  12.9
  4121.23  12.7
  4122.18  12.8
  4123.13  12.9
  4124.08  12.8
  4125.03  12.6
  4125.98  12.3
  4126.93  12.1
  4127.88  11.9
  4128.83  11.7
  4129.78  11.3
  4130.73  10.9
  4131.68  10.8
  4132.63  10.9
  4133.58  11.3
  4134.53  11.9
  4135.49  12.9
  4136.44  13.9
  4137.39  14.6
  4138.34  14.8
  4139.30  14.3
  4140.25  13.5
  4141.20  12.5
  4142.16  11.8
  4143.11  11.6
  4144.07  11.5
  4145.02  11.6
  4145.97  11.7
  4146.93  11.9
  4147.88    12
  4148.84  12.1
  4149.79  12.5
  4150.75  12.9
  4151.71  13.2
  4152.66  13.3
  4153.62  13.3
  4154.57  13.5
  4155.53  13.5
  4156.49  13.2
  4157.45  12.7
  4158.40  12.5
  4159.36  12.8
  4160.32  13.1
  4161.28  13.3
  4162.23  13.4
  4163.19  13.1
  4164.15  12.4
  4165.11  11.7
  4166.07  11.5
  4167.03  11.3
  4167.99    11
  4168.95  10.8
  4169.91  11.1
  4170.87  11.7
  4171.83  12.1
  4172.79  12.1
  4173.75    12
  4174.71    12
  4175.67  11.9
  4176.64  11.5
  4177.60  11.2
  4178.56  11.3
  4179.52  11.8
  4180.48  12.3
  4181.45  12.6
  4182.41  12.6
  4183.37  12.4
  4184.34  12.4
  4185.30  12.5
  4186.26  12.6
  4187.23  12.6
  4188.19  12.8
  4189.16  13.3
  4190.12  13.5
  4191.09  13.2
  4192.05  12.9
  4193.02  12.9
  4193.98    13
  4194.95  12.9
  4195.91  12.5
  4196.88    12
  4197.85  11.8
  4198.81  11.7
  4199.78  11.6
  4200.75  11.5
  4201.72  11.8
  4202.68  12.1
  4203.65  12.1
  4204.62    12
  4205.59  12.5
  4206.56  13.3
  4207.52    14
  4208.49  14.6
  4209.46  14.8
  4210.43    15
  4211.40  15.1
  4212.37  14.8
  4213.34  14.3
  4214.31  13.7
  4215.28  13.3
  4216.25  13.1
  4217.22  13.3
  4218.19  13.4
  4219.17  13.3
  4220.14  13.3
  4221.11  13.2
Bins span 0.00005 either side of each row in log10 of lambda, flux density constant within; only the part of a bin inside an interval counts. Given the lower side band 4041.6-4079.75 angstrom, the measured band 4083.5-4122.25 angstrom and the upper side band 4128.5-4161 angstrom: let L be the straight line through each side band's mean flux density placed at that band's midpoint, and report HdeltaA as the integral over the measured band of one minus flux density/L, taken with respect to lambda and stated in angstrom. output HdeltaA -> -1.6 angstrom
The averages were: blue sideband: 12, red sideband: 12.5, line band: 12.8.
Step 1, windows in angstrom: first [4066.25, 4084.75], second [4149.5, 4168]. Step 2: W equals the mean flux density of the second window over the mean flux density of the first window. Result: 1.0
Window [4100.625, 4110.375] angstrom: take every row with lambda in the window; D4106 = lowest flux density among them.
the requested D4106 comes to 9.44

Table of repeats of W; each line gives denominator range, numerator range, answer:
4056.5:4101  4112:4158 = 1.00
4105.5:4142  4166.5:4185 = 0.93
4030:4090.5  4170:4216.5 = 1.03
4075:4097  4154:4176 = 0.95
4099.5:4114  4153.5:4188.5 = 1.05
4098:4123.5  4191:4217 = 1.06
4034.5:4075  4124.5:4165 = 1.03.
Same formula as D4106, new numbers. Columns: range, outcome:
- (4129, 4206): 10.8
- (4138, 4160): 11.5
